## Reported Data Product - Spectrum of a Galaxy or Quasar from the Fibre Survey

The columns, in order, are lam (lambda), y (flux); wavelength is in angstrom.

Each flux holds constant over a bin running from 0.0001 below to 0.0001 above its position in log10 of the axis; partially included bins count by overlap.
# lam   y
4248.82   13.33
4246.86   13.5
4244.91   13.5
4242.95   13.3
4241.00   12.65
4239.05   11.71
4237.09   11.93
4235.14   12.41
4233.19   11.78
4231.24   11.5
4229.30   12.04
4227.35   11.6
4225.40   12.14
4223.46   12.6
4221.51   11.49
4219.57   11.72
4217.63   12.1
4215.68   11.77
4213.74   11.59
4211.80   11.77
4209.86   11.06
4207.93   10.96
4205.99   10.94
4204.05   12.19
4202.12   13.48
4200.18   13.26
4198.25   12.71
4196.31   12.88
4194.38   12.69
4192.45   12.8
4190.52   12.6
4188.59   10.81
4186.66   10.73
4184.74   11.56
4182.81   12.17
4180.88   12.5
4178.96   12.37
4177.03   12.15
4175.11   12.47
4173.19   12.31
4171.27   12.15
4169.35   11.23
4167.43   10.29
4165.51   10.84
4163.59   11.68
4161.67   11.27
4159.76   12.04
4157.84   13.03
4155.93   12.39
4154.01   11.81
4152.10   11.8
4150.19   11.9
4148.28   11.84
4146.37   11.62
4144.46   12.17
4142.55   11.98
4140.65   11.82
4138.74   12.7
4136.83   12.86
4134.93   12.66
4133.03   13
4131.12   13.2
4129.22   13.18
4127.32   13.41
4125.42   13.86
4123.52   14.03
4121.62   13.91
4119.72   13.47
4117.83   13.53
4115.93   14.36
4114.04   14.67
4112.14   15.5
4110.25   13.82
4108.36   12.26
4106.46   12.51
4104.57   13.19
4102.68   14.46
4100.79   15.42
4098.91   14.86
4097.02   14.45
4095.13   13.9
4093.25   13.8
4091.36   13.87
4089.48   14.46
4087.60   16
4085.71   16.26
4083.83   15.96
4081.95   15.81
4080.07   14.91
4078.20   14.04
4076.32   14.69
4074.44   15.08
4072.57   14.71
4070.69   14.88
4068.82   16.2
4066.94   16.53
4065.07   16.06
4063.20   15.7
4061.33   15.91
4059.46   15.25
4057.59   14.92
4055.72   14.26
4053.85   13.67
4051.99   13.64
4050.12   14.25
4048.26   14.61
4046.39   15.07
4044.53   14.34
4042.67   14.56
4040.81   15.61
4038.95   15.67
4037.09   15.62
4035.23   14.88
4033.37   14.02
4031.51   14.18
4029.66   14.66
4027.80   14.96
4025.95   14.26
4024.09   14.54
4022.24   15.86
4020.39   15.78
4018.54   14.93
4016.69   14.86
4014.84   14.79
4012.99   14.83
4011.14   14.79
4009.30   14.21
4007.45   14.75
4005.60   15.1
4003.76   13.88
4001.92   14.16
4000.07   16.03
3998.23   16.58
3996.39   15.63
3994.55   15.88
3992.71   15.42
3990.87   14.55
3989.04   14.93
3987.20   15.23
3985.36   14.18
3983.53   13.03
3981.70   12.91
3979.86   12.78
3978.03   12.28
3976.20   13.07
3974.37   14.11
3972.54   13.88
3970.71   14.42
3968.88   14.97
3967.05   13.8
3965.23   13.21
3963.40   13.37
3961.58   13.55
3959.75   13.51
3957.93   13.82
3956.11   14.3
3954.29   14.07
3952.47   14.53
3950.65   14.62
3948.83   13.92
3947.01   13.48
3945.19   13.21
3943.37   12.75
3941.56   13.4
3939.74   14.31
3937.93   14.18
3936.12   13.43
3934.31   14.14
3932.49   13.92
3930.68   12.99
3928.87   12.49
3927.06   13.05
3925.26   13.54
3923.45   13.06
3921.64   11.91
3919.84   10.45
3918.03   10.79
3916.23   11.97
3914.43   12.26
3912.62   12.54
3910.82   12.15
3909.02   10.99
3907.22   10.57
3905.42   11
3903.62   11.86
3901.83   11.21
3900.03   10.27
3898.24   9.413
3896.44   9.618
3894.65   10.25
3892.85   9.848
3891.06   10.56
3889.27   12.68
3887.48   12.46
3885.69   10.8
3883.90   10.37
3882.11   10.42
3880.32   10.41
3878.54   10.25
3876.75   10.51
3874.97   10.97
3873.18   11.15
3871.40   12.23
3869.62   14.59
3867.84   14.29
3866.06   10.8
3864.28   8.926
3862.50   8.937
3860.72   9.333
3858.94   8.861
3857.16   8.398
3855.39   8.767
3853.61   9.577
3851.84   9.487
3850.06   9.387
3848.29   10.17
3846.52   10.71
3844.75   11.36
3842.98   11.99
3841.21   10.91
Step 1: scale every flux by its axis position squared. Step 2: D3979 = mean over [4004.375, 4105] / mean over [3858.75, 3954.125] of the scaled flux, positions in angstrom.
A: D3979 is 1.35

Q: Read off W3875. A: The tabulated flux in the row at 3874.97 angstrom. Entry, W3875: 10.97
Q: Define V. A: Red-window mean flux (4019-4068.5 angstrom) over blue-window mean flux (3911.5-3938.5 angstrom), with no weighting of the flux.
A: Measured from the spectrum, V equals 1.18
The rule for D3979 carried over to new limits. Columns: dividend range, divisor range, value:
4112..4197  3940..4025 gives 0.95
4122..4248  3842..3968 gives 1.18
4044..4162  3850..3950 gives 1.34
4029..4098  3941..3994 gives 1.13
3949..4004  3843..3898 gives 1.42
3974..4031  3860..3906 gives 1.43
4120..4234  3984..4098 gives 0.87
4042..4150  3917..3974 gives 1.13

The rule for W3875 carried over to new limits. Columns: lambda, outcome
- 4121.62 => 13.91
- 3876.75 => 10.51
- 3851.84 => 9.487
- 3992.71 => 15.42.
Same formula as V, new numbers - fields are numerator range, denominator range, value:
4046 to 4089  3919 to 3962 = 1.13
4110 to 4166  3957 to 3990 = 0.93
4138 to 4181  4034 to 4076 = 0.79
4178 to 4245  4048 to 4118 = 0.82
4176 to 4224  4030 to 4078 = 0.80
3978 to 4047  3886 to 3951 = 1.21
